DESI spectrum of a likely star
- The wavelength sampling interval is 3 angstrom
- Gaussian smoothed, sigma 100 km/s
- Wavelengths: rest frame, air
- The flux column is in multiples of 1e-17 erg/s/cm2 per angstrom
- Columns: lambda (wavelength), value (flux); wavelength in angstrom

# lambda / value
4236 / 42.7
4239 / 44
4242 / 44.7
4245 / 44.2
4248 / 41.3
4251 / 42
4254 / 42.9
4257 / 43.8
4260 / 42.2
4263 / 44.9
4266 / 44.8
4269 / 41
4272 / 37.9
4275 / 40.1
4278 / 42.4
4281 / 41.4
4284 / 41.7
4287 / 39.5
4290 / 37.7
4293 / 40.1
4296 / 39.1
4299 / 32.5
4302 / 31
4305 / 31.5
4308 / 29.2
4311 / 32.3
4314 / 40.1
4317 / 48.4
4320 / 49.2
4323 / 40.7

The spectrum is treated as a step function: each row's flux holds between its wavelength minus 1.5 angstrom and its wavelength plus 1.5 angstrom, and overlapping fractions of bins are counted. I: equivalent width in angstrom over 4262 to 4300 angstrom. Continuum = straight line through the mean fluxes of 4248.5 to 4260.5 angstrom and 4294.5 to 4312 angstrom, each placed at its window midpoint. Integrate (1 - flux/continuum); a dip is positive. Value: -3.18 angstrom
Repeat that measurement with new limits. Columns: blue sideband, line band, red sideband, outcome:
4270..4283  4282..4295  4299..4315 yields -0.8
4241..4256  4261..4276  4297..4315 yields -0.9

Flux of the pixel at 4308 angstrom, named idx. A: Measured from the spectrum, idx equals 29.2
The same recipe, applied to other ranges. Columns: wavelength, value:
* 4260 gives 42.2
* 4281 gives 41.4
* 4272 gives 37.9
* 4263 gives 44.9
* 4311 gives 32.3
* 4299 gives 32.5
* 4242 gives 44.7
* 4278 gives 42.4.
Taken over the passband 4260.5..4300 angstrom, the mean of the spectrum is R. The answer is 40.4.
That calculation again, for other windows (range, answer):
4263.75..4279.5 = 41.4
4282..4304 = 37.3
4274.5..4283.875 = 41.5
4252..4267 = 43.6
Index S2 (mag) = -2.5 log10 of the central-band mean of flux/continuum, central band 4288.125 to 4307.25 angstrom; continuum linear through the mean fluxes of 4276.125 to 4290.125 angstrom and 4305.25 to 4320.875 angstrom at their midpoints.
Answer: 0.136 mag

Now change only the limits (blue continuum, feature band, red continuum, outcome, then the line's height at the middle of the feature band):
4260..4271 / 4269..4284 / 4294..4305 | -0.01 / 40.2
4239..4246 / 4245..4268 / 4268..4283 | -0.01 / 42.8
